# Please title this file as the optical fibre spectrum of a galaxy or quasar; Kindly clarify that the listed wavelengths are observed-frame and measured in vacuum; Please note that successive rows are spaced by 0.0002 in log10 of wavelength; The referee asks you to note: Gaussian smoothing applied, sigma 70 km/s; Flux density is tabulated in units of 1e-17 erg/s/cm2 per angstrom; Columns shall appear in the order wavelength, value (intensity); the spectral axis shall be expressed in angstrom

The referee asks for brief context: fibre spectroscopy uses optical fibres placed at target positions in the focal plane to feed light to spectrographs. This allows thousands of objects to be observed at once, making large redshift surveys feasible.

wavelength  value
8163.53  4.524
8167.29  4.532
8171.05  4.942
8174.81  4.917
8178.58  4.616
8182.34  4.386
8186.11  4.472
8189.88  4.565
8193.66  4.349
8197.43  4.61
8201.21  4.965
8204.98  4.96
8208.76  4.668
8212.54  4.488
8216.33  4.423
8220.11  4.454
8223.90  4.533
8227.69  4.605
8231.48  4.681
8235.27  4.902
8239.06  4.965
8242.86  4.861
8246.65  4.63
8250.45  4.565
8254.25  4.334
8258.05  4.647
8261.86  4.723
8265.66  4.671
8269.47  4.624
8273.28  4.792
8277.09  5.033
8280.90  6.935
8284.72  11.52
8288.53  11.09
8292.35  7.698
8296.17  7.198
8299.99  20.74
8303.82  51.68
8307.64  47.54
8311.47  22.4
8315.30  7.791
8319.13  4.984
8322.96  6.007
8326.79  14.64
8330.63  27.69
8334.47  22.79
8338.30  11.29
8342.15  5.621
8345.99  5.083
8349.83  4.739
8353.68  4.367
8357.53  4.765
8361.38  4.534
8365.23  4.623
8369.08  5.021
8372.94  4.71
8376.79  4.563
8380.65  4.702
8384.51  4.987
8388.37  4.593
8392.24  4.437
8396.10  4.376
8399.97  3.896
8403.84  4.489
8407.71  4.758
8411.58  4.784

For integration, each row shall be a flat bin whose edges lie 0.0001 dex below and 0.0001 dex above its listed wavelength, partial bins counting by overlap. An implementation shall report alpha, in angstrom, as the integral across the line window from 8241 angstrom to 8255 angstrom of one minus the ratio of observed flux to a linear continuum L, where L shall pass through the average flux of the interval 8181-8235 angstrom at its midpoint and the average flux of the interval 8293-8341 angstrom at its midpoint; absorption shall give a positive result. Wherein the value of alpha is 7.6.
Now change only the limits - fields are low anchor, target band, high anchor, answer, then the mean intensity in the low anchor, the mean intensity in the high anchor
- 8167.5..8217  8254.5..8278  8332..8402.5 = 2.66 angstrom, 4.64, 6.21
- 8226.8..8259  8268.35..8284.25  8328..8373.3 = 0.34 angstrom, 4.69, 8.99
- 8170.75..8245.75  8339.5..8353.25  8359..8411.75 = -2.29 angstrom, 4.66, 4.6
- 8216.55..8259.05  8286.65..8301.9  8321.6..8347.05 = -2.47 angstrom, 4.64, 13.7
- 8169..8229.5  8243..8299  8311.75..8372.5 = 5.24 angstrom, 4.62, 9.18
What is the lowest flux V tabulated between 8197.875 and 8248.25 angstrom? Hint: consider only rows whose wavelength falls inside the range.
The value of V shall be 4.423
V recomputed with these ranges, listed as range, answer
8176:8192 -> 4.386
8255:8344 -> 4.624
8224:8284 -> 4.334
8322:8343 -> 5.621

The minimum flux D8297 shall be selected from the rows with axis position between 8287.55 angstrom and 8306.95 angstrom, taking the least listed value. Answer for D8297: 7.198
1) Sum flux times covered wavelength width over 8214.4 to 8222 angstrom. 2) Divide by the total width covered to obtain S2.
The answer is 4.44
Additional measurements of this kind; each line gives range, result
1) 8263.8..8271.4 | 4.65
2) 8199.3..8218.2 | 4.7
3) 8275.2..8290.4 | 8.65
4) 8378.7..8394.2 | 4.68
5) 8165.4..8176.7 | 4.8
